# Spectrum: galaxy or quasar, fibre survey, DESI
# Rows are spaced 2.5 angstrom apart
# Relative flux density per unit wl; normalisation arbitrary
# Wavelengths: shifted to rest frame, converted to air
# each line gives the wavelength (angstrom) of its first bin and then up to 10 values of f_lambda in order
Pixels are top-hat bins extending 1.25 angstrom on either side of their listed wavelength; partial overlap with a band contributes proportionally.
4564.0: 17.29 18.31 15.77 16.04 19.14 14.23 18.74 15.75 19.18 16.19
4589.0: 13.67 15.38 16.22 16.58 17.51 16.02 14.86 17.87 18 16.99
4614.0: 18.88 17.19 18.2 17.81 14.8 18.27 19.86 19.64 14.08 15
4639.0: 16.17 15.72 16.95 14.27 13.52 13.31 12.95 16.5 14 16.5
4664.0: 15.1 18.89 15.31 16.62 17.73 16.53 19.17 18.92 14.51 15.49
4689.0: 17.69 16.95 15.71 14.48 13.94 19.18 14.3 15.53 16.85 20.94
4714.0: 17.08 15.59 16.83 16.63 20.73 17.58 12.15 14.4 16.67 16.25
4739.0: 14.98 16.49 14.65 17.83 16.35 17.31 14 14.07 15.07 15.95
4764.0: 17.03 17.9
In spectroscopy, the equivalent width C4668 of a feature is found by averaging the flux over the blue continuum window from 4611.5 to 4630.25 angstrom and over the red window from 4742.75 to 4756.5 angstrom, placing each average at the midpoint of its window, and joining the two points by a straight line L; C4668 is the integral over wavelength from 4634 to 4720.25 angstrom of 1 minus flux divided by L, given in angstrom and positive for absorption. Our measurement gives 4.23 angstrom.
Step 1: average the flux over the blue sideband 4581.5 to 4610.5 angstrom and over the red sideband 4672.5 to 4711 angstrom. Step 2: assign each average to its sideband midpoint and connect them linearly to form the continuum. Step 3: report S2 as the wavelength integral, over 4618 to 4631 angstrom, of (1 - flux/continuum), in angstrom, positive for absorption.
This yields -1.1 angstrom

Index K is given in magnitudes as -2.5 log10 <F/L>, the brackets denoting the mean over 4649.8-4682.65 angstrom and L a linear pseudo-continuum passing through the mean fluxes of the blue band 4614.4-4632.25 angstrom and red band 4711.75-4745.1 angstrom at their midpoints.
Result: 0.07 mag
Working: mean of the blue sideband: 18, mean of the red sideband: 16.3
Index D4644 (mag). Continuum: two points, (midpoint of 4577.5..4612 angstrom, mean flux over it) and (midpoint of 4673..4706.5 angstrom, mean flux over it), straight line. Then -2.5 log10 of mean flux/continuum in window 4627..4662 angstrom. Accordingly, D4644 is 0.06 mag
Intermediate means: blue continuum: 16.6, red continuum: 16.5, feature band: 15.6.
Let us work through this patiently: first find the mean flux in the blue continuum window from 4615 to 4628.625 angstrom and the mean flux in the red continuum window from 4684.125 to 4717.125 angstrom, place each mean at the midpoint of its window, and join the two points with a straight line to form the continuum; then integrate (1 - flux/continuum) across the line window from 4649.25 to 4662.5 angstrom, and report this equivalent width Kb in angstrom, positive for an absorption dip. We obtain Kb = 1.9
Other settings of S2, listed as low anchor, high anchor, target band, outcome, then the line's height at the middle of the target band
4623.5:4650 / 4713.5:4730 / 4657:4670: 0.3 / 16.4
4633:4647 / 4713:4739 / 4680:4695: -0.6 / 15.9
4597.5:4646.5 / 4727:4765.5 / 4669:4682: -0.9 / 16.4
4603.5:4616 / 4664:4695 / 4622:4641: 0.5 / 17.3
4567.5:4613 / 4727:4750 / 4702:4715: -1.1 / 15.8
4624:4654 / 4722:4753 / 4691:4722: -0.6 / 16.2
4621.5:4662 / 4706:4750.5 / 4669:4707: -0.6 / 16.2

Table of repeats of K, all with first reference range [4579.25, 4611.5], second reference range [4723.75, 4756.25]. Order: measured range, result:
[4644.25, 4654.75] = 0.175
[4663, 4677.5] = -0.034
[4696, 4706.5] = 0.036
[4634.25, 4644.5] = 0.043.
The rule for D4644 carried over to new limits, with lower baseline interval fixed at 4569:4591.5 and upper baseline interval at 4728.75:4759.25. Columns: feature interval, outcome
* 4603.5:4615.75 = -0.07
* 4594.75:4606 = 0.00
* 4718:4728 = -0.14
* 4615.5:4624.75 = -0.06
